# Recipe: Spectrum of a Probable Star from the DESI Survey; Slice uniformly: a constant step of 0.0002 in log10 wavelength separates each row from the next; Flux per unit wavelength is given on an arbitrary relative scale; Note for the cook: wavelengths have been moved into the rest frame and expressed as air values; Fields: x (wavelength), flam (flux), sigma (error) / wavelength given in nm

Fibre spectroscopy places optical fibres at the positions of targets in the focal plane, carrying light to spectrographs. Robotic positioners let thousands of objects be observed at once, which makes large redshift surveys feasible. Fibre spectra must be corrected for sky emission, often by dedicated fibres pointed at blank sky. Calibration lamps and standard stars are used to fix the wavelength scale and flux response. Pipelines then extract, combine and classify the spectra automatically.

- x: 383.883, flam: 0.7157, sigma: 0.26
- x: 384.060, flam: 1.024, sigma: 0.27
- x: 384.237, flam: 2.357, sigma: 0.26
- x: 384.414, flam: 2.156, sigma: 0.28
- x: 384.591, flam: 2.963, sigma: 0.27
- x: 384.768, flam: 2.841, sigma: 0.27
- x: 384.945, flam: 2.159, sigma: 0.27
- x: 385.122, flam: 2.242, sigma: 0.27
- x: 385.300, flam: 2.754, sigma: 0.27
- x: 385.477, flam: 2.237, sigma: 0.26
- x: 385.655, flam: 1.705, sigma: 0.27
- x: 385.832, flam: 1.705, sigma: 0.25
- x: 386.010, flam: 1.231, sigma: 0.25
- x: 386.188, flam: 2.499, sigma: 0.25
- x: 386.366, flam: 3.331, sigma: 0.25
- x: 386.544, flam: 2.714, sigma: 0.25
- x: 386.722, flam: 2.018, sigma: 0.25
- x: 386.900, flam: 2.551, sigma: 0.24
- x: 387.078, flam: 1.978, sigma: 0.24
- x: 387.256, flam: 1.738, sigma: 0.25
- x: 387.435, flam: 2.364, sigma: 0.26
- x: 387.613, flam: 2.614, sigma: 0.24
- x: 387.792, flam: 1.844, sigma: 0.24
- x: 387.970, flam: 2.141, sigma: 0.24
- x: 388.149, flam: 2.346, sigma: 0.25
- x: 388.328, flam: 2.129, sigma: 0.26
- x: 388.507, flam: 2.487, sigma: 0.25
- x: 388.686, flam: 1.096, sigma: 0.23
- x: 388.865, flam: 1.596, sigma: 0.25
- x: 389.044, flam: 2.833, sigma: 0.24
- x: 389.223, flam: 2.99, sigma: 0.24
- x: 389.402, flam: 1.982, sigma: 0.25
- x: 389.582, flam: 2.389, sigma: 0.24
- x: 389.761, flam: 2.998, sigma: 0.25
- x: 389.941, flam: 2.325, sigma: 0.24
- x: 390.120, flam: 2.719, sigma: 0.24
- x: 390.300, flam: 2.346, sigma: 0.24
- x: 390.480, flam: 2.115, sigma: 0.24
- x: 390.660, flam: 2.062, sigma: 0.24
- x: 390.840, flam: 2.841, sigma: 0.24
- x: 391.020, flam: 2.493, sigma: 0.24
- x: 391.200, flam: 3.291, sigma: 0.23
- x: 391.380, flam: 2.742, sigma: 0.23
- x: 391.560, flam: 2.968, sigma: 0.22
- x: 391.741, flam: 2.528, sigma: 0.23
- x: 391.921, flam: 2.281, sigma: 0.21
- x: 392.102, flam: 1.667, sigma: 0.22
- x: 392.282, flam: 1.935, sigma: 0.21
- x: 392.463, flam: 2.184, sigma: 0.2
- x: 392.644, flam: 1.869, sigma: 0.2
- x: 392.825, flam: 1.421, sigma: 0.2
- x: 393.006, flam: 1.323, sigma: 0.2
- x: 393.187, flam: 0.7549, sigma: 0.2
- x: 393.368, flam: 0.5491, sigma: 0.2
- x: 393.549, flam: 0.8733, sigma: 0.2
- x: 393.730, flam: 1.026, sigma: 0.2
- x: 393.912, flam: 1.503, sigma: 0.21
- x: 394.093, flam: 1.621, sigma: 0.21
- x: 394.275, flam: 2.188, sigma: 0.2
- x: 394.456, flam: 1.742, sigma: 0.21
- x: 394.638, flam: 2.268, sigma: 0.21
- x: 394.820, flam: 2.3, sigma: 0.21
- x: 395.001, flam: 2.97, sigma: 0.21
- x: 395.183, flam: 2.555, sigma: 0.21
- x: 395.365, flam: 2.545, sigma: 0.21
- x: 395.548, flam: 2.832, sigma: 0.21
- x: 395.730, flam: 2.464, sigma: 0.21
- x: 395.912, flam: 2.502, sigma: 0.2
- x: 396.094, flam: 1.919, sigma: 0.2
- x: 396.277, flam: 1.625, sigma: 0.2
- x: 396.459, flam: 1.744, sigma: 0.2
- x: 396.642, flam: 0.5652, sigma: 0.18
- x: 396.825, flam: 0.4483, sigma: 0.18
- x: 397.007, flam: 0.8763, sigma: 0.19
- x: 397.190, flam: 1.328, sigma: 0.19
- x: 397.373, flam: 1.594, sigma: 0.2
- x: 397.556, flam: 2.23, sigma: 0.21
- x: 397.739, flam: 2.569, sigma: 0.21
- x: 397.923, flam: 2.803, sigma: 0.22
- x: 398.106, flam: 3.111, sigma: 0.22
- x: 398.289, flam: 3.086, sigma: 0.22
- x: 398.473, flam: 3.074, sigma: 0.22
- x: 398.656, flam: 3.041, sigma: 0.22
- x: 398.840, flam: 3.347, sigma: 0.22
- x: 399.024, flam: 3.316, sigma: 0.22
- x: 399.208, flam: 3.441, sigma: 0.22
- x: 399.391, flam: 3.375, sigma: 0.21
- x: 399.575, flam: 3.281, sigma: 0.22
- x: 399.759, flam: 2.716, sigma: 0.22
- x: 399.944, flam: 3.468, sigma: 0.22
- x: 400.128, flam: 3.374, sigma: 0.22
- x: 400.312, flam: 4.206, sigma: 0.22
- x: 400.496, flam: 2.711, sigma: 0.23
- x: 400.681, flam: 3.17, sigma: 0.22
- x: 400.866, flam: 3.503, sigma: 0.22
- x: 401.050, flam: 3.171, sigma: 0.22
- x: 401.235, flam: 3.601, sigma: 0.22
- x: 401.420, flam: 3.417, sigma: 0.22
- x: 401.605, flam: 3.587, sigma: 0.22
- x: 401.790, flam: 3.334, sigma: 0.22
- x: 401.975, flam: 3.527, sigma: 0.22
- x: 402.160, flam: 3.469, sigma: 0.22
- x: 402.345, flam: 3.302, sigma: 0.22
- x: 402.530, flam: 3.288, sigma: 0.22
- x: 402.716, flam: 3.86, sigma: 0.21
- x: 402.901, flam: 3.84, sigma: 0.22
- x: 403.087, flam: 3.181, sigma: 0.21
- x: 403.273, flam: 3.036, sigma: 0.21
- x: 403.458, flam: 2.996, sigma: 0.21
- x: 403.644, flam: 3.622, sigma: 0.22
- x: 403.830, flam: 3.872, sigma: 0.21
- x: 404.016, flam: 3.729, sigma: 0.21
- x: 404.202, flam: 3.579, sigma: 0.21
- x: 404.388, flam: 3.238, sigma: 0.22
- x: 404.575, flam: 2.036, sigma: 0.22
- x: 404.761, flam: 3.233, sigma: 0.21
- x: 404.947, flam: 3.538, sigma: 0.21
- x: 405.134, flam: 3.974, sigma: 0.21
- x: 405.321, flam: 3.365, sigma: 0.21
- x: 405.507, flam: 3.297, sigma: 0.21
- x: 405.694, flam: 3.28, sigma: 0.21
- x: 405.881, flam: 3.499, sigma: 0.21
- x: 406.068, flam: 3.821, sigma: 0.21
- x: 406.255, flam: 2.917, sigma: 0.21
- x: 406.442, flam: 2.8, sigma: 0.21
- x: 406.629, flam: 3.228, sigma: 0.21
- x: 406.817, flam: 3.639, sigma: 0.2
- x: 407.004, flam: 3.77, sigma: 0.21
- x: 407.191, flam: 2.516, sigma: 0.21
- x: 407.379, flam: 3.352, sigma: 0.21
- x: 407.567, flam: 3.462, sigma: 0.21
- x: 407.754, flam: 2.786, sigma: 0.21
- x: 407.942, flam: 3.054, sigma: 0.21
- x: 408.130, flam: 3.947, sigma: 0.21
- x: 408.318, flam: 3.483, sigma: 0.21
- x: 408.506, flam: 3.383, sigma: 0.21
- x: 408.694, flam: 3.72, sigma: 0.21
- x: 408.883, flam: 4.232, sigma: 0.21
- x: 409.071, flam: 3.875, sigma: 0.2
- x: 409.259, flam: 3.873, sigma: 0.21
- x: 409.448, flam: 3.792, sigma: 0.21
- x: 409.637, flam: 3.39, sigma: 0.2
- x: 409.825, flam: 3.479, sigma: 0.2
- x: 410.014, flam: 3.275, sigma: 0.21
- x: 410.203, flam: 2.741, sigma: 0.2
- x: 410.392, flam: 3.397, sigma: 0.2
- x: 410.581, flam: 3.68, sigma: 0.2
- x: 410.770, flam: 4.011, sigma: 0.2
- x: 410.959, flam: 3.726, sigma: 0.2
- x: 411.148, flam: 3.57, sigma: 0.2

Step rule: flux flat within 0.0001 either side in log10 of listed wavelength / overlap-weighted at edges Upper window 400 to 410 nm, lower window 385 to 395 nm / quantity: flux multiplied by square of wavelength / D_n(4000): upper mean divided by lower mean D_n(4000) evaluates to 1.7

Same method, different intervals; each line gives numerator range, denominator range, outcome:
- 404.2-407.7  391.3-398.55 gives 1.76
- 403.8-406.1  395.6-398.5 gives 1.78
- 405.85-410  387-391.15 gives 1.66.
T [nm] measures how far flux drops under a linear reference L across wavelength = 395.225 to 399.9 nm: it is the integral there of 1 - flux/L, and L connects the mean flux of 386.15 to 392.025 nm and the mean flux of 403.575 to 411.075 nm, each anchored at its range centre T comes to 0.791 nm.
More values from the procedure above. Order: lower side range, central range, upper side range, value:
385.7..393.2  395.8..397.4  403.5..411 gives 0.77 nm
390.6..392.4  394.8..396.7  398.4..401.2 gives 0.44 nm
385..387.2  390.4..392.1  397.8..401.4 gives 0.05 nm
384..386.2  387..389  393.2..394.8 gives -0.12 nm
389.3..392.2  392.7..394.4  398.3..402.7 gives 0.91 nm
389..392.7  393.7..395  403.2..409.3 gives 0.36 nm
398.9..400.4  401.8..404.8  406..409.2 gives 0.03 nm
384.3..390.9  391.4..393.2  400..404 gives 0.46 nm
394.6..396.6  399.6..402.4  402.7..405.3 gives -0.34 nm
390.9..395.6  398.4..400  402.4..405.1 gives -0.25 nm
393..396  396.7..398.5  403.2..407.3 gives 0.22 nm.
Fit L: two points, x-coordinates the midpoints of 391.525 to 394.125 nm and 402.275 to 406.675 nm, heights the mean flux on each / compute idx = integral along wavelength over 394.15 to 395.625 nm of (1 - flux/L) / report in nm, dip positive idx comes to -0.371 nm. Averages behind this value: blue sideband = 1.6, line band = 2.4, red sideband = 3.36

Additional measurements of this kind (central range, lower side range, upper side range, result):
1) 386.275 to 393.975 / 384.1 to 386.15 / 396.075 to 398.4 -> -0.31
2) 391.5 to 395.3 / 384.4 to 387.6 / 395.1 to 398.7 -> 0.62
